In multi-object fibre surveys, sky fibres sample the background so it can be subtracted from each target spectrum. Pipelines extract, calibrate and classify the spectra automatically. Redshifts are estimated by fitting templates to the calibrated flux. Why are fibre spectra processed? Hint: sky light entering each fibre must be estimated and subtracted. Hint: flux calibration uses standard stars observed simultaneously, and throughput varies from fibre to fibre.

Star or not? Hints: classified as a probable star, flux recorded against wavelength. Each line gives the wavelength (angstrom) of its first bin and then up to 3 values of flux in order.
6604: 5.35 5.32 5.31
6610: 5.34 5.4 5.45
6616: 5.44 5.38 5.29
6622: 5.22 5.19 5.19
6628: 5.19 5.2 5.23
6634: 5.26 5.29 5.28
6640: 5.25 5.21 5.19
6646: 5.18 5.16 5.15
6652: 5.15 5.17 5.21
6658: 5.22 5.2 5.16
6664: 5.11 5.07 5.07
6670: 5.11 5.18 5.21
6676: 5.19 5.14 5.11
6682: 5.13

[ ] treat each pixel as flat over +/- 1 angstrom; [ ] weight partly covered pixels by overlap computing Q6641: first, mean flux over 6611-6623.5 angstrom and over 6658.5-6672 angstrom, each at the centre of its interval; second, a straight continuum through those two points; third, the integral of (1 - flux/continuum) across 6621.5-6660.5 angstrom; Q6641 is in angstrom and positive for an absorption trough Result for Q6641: 0.3 angstrom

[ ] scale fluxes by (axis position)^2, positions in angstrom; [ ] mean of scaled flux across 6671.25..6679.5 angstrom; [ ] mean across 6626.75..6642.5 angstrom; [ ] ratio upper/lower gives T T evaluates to 1.00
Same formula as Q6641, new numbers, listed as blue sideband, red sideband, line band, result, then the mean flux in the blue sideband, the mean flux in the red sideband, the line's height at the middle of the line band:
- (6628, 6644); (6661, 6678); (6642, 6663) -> 0.0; 5.24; 5.14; 5.19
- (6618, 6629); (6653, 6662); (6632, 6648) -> -0.1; 5.23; 5.2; 5.21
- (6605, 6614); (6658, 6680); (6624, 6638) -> 0.1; 5.35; 5.15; 5.28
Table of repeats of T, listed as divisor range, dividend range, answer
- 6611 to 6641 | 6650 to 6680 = 0.99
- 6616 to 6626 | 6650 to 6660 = 0.99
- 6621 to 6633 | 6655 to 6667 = 1.00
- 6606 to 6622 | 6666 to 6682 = 0.98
